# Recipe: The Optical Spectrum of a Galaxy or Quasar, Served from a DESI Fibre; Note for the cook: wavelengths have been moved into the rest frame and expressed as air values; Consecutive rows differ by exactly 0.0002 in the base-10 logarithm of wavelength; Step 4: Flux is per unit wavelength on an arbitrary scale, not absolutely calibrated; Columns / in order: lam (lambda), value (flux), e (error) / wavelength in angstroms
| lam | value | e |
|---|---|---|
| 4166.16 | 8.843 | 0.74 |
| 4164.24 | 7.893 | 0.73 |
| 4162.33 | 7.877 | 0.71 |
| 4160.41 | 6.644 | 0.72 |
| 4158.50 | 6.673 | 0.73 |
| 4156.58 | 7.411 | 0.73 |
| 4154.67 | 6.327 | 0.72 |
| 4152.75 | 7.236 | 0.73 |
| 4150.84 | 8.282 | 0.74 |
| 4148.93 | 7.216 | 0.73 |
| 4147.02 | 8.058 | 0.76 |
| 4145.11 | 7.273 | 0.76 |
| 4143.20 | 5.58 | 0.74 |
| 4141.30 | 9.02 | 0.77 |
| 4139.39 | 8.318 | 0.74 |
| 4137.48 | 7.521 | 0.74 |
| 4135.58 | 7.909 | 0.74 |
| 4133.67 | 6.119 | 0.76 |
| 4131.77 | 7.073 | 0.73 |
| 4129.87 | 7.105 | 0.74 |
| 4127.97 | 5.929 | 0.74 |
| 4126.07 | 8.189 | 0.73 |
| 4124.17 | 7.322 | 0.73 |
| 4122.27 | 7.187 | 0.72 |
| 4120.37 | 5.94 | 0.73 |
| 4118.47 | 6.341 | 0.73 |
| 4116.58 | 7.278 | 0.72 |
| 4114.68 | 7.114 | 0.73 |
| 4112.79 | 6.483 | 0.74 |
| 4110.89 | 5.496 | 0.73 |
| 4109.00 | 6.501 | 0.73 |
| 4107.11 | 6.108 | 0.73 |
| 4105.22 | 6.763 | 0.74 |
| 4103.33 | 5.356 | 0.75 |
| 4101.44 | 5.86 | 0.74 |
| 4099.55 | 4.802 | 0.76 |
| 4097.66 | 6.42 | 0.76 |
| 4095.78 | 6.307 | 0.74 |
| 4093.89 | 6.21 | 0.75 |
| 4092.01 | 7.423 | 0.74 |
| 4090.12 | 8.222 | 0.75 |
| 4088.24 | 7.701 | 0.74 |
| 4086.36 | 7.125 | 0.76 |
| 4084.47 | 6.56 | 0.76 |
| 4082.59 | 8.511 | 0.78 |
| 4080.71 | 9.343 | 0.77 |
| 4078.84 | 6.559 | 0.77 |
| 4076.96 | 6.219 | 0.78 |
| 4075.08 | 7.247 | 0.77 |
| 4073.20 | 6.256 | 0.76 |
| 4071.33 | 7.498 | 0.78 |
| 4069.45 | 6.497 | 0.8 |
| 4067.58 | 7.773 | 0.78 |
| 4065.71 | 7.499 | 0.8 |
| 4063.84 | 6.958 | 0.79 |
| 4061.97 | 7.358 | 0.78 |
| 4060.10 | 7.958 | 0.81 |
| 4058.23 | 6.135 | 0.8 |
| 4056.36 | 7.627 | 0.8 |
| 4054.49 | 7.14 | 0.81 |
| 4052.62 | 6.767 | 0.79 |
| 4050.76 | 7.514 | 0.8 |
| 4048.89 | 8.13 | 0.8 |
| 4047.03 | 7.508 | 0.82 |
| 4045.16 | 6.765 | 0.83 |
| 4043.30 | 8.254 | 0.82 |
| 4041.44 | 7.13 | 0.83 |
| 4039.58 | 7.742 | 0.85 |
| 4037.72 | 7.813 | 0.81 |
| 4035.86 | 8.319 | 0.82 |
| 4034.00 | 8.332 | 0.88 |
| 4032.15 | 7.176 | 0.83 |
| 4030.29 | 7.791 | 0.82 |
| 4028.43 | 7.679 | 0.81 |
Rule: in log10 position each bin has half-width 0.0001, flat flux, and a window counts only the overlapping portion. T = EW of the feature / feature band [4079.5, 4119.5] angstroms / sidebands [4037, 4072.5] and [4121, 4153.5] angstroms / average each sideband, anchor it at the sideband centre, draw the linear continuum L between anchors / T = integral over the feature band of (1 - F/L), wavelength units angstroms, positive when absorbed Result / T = 3.30 angstroms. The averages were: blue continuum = 7.36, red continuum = 7.36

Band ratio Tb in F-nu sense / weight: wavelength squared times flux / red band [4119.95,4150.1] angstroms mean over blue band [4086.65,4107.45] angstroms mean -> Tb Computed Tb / 1.1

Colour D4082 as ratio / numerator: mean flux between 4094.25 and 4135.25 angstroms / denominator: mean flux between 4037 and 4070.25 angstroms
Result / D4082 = 0.88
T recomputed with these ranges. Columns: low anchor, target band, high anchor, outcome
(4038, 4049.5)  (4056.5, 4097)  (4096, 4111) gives -3.3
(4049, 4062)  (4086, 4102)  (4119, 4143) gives 1.3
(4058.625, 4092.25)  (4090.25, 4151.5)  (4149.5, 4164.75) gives 3.9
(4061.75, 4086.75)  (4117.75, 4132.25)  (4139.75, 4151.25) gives 1.2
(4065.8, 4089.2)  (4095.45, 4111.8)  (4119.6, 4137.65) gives 2.8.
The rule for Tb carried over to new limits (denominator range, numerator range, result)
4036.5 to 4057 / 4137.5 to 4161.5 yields 1.03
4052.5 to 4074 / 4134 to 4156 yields 1.09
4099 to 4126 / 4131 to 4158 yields 1.17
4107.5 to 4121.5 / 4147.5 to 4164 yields 1.15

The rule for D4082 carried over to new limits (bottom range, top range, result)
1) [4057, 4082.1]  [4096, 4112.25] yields 0.82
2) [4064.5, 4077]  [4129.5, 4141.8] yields 1.07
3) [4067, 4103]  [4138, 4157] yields 1.08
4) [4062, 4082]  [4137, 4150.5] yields 1.05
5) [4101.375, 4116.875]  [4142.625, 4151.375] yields 1.16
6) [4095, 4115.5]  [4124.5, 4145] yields 1.19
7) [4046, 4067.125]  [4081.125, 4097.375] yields 0.99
